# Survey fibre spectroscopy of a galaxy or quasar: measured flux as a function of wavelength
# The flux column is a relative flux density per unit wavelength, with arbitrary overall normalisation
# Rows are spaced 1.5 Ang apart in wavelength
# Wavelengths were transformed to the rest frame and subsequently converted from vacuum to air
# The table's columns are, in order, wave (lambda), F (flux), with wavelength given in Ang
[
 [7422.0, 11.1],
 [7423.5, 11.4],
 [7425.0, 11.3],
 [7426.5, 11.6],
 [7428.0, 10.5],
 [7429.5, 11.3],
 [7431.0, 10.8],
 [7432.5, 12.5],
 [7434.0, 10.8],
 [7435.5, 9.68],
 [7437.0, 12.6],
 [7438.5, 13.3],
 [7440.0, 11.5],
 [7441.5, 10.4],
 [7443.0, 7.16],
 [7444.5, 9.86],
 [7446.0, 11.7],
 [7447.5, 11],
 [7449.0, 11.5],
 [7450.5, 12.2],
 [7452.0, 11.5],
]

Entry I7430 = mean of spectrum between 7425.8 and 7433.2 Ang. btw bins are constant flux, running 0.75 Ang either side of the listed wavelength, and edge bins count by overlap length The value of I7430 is 11.3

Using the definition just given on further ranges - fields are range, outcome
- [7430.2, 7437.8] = 11.3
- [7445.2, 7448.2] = 11.3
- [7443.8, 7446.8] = 10.8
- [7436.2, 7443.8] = 11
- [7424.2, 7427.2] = 11.4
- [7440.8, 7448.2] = 10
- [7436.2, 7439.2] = 12.9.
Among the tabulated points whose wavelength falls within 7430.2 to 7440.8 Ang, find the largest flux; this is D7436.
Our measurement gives 13.3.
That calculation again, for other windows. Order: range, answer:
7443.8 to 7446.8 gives 11.7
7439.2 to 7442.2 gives 11.5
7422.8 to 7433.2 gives 12.5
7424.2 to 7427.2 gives 11.6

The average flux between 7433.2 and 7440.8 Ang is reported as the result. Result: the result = 11.6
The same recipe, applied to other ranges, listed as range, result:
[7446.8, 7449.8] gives 11.3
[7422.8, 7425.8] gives 11.4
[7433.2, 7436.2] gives 10.3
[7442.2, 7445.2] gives 8.52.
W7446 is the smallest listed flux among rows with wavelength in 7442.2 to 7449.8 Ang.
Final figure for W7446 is 7.16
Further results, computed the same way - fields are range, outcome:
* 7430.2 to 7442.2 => 9.68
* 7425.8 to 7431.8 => 10.5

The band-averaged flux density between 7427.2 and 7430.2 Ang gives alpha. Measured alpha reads 10.9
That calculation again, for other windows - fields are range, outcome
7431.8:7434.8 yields 11.6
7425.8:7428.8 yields 11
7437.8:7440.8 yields 12.4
